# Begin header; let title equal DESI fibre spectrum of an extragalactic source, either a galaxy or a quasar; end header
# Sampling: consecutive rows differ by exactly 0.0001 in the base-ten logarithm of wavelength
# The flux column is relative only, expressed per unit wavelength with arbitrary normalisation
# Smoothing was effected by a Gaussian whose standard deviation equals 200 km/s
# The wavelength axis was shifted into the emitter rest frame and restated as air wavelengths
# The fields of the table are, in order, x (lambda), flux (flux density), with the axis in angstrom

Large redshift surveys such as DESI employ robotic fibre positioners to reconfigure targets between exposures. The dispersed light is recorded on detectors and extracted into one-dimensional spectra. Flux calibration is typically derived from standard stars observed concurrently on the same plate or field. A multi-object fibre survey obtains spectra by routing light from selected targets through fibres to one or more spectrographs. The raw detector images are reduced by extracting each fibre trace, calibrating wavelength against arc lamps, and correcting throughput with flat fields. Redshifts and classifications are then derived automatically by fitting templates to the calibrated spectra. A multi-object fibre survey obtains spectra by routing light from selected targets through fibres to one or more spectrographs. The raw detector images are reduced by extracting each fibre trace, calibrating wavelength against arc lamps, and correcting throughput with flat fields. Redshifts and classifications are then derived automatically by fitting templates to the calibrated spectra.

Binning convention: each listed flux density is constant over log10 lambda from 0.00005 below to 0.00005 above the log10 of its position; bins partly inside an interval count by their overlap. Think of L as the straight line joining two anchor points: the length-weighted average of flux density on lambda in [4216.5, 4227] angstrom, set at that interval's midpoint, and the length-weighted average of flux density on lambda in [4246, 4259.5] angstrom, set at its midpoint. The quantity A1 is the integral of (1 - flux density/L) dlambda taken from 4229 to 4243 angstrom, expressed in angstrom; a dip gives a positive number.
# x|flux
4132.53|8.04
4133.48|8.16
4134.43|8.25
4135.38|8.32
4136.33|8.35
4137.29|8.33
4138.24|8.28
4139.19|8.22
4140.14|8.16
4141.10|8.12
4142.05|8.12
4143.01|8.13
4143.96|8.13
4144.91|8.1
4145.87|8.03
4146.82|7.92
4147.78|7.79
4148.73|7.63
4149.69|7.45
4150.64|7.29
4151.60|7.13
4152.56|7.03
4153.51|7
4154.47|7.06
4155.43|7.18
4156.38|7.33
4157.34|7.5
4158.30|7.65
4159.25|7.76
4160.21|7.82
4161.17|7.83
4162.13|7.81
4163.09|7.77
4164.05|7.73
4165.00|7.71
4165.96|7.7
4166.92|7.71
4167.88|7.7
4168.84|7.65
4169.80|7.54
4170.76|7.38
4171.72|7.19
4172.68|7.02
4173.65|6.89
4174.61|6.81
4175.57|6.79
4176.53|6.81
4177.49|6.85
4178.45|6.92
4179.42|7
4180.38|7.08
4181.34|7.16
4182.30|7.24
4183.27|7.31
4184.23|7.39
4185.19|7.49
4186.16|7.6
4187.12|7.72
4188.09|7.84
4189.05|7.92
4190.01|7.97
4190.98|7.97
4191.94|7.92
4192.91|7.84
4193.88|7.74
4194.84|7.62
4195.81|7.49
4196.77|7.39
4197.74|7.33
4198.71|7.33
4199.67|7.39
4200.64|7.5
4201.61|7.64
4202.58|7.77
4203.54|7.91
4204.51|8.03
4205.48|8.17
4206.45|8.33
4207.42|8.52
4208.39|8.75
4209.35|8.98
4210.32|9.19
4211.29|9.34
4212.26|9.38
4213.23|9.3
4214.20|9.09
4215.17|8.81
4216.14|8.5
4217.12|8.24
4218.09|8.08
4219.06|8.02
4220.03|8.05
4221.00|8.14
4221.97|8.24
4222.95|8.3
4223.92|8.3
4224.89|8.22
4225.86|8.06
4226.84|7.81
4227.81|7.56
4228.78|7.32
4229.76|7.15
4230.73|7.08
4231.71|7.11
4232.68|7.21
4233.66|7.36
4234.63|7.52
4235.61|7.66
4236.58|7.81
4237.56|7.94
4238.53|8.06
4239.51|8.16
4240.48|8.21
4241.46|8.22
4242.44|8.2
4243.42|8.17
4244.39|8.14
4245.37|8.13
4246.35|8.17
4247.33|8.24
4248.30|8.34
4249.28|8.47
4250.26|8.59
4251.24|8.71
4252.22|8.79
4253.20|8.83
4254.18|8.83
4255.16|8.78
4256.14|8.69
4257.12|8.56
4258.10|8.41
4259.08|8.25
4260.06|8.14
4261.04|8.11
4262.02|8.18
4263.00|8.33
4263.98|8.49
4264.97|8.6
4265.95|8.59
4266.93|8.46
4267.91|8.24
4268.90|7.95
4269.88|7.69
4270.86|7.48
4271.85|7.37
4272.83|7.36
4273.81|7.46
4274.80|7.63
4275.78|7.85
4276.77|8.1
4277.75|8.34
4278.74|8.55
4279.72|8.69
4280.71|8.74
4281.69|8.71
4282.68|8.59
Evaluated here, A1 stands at 1.1 angstrom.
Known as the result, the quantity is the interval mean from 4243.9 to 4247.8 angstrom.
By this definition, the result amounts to 8.17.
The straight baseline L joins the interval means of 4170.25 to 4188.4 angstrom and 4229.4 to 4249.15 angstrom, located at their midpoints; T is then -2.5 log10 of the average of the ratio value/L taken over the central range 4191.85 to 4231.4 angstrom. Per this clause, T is -0.08 mag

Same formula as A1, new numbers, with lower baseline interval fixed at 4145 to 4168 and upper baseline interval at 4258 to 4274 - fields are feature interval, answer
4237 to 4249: -0.3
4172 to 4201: 1.3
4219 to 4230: -0.1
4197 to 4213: -0.9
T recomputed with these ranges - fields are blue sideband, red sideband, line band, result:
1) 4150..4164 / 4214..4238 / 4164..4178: 0.04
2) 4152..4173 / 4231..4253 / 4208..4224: -0.10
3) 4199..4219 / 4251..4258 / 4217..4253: 0.08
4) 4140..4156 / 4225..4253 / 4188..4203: 0.02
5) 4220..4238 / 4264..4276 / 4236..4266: -0.07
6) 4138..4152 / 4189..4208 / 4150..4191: 0.06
